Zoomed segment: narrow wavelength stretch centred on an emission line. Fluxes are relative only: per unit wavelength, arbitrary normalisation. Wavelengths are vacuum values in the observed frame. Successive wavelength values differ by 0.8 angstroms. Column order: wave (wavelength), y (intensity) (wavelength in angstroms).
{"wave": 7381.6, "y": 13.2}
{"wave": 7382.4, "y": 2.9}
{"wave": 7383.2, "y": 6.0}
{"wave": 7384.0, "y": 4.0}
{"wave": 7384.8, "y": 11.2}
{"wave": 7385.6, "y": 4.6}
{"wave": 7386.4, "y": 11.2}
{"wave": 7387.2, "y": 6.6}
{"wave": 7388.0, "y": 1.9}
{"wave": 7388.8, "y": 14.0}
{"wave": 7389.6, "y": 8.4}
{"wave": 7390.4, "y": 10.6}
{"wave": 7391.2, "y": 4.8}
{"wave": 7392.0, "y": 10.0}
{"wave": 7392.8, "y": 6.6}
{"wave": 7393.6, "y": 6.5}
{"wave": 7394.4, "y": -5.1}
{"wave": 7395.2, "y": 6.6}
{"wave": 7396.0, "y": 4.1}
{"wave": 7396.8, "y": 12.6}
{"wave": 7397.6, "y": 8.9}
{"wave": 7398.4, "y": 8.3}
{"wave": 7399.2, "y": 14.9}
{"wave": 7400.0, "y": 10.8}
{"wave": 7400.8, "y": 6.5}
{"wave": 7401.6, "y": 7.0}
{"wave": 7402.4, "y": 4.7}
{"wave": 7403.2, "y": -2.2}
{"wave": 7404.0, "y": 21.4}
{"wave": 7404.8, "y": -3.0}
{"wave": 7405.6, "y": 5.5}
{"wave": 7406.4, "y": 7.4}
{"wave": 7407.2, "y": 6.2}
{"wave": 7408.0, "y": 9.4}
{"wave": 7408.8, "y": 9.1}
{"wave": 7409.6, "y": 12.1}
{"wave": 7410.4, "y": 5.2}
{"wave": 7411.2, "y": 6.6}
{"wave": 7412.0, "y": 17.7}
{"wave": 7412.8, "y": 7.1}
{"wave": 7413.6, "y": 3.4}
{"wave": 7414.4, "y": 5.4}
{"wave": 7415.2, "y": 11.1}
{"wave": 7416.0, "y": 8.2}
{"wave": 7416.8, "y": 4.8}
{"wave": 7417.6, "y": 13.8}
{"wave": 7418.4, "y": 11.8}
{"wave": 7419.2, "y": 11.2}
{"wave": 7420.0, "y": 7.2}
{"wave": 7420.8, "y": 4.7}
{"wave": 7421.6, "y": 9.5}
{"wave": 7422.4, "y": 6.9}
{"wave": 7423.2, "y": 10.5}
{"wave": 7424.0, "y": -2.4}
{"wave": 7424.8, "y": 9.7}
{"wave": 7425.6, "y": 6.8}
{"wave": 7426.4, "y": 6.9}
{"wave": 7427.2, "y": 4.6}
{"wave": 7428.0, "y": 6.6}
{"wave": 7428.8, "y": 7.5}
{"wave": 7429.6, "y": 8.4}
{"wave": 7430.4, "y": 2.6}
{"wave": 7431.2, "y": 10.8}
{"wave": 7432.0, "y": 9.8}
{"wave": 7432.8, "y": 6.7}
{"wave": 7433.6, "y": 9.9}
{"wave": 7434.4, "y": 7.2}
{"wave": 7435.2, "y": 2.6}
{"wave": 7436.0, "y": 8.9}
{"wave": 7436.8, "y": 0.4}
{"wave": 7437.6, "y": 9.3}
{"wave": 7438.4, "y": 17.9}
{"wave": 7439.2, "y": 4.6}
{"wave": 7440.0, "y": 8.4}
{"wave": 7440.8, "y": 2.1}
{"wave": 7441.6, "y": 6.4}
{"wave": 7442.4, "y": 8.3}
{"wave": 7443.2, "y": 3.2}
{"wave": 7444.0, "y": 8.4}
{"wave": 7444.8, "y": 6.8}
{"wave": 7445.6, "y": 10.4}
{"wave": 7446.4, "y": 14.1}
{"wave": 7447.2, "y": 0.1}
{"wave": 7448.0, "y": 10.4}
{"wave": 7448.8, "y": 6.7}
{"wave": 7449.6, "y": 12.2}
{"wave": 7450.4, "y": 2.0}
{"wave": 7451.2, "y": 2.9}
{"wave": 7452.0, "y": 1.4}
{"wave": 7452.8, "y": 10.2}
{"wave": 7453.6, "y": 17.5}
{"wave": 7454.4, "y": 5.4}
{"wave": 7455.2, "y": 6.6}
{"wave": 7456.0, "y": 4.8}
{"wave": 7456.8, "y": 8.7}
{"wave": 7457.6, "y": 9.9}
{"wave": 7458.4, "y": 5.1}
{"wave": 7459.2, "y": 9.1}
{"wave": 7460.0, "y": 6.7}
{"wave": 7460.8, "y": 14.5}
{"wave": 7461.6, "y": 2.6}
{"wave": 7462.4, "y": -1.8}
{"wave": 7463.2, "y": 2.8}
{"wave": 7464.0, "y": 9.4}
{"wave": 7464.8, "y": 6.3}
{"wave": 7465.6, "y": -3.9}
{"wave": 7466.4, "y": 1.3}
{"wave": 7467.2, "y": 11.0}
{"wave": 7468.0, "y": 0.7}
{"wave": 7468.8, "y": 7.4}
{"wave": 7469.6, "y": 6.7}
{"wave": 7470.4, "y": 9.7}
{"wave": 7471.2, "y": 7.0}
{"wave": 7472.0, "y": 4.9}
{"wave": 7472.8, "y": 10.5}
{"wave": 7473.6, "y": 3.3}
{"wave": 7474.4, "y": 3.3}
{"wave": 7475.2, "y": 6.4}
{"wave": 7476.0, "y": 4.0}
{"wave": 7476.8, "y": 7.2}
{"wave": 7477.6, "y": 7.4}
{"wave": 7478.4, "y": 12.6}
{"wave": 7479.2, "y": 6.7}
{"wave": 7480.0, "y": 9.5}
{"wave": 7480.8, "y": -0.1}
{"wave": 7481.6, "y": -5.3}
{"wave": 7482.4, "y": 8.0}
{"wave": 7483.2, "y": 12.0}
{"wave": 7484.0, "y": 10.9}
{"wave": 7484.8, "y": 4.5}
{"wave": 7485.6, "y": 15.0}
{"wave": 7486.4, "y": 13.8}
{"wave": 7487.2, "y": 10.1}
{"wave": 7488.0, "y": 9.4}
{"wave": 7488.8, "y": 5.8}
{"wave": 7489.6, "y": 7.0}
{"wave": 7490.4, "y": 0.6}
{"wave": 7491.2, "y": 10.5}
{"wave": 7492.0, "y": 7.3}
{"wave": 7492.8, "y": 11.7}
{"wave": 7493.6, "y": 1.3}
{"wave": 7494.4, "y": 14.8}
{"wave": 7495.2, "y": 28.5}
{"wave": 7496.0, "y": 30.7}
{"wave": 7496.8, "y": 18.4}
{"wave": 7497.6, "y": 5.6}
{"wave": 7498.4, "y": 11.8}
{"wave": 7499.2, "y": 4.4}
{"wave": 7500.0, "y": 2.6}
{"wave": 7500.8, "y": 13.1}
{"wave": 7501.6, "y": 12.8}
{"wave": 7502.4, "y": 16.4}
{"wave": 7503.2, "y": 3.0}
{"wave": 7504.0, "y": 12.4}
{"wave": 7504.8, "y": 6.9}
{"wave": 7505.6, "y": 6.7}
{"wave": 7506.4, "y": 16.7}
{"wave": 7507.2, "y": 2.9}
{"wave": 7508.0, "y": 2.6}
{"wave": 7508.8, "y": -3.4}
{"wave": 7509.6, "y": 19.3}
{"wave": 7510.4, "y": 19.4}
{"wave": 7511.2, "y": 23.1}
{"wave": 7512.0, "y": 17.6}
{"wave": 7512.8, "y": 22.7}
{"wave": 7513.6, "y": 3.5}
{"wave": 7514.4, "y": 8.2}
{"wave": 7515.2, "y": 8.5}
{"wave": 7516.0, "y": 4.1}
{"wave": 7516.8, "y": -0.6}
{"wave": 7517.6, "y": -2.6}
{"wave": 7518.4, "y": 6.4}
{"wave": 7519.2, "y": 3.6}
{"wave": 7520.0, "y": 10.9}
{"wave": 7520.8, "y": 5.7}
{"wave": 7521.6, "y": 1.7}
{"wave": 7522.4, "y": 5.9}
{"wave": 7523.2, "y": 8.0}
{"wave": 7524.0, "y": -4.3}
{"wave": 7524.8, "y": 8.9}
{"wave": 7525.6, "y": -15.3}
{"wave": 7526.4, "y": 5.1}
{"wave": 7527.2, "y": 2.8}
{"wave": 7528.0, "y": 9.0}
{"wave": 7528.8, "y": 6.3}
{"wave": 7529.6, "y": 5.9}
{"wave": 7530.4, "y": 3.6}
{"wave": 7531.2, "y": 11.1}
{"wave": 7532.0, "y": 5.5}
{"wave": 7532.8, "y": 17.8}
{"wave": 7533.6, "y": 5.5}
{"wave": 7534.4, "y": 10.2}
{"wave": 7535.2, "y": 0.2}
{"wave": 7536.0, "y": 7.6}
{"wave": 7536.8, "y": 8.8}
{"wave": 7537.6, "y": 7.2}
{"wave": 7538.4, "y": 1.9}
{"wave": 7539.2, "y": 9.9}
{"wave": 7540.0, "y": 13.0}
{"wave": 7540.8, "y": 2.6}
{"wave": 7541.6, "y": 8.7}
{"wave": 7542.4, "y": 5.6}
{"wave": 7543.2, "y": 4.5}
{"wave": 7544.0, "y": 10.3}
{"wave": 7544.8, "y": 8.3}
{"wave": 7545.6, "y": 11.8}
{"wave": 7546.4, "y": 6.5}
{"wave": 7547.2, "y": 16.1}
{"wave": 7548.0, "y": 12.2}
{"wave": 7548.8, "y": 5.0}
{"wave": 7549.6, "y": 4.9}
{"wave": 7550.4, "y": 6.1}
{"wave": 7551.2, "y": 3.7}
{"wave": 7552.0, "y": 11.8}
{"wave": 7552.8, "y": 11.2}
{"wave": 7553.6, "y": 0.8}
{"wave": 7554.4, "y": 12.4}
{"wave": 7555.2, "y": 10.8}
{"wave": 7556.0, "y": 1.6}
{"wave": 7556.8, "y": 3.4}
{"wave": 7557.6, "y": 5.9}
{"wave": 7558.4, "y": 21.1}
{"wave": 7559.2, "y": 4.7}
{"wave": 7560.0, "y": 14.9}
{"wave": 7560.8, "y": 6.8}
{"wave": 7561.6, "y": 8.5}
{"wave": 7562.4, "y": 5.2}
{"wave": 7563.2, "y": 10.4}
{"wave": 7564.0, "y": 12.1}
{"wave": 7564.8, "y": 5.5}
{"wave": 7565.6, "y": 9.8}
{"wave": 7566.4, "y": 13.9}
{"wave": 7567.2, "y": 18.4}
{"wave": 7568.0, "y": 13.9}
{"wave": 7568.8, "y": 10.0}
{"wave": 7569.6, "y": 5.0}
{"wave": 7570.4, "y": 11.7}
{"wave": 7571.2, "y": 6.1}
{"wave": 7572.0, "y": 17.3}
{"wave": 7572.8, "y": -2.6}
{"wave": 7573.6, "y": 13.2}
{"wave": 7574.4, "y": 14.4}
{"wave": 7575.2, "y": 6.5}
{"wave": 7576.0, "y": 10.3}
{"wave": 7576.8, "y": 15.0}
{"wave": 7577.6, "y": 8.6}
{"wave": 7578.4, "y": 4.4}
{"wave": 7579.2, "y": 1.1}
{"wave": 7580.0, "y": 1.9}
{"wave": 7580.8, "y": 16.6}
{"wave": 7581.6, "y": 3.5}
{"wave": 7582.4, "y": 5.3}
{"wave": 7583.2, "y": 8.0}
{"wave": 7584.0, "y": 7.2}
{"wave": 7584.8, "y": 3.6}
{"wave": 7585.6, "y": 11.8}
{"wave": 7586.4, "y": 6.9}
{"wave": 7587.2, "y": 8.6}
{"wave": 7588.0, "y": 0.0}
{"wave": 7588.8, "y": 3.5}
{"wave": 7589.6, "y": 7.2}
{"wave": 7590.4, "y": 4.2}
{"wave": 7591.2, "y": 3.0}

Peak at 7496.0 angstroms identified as [S II] 6716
